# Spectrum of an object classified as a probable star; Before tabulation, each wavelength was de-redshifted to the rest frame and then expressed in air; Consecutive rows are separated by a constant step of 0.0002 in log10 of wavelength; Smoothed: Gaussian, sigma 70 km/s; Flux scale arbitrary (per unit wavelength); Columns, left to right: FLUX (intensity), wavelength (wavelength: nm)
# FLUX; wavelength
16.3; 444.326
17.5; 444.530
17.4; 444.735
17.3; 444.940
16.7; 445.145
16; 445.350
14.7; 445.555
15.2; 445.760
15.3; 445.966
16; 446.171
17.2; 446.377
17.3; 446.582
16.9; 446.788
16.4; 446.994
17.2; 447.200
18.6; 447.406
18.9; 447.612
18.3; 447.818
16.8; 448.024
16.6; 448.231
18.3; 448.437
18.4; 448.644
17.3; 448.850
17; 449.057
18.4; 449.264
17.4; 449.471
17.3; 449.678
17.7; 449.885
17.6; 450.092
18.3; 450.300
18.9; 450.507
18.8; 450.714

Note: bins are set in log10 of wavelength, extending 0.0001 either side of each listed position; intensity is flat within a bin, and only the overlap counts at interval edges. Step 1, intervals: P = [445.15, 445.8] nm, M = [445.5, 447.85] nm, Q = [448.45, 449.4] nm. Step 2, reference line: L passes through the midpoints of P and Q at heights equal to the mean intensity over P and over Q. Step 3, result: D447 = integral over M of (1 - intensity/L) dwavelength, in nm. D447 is -0.07 nm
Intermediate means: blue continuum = 15.5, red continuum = 17.8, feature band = 16.8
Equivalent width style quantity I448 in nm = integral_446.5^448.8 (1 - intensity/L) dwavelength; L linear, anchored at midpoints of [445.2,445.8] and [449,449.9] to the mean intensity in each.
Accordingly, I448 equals -0.14 nm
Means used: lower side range 15.4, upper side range 17.6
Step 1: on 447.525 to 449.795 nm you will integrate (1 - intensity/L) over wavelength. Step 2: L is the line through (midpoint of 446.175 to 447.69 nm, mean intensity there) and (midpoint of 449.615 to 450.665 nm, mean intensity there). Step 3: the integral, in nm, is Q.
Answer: 0.01 nm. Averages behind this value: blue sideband 17.4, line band 17.7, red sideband 18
